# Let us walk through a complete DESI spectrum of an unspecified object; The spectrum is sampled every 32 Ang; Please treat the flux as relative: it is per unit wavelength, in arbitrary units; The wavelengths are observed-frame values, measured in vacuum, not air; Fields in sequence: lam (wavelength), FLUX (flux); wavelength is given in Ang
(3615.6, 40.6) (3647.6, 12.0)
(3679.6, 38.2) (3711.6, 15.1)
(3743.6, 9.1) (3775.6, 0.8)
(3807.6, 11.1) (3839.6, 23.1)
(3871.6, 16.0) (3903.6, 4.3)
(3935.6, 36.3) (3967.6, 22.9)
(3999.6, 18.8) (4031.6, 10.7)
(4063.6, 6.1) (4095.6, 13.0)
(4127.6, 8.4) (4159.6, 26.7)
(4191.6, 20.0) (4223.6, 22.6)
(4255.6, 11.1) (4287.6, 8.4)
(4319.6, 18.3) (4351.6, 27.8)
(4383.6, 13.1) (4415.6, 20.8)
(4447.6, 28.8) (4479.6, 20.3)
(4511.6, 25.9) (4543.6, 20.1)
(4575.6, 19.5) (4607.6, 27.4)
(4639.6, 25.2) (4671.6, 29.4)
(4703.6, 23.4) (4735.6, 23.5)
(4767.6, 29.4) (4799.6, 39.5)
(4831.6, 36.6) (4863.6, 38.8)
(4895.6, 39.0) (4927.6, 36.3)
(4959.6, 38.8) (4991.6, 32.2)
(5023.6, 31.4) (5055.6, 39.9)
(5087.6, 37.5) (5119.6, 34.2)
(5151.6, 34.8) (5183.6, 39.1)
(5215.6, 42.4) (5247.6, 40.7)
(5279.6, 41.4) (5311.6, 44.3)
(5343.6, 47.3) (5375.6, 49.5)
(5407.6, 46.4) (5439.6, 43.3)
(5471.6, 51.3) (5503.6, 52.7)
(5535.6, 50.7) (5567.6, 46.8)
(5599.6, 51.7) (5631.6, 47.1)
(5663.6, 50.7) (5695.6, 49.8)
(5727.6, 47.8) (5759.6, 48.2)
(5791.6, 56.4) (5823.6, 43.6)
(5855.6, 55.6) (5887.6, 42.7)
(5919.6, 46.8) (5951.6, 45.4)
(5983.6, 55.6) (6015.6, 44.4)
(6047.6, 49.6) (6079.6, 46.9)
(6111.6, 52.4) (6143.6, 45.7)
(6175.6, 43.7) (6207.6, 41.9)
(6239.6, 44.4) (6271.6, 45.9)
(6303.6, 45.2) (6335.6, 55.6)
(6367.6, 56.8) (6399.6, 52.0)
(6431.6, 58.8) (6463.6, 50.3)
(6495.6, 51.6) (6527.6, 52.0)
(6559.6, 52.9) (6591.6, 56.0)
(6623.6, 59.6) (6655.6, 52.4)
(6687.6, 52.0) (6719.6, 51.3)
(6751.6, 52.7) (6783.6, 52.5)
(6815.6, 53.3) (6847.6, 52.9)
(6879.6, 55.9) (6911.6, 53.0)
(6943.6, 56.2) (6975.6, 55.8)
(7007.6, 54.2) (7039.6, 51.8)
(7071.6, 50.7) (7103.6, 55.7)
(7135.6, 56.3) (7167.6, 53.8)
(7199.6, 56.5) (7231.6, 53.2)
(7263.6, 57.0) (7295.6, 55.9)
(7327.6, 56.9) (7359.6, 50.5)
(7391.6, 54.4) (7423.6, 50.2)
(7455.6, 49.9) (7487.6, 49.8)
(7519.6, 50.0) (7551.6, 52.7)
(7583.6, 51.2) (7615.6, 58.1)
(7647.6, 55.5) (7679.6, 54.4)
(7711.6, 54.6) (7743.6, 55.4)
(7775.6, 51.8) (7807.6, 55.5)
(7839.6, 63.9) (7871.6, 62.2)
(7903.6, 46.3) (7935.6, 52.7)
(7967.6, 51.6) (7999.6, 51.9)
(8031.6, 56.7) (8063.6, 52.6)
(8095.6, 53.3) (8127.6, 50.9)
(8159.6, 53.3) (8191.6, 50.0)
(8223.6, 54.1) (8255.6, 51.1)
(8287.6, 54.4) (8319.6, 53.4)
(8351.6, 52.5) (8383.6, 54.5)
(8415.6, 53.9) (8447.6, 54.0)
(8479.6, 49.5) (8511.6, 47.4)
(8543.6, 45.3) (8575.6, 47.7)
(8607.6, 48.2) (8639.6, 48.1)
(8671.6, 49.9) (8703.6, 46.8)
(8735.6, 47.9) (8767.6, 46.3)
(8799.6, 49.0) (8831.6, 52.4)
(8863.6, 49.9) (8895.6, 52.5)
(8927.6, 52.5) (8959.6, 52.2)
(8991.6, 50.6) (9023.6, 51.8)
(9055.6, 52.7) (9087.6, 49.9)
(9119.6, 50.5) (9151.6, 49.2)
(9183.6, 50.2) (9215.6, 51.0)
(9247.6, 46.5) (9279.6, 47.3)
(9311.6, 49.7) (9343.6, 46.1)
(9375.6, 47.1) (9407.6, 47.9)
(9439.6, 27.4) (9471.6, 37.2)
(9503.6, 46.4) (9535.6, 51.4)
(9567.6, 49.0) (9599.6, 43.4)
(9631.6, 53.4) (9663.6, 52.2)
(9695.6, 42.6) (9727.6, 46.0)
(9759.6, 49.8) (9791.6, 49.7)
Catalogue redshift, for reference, 0.20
